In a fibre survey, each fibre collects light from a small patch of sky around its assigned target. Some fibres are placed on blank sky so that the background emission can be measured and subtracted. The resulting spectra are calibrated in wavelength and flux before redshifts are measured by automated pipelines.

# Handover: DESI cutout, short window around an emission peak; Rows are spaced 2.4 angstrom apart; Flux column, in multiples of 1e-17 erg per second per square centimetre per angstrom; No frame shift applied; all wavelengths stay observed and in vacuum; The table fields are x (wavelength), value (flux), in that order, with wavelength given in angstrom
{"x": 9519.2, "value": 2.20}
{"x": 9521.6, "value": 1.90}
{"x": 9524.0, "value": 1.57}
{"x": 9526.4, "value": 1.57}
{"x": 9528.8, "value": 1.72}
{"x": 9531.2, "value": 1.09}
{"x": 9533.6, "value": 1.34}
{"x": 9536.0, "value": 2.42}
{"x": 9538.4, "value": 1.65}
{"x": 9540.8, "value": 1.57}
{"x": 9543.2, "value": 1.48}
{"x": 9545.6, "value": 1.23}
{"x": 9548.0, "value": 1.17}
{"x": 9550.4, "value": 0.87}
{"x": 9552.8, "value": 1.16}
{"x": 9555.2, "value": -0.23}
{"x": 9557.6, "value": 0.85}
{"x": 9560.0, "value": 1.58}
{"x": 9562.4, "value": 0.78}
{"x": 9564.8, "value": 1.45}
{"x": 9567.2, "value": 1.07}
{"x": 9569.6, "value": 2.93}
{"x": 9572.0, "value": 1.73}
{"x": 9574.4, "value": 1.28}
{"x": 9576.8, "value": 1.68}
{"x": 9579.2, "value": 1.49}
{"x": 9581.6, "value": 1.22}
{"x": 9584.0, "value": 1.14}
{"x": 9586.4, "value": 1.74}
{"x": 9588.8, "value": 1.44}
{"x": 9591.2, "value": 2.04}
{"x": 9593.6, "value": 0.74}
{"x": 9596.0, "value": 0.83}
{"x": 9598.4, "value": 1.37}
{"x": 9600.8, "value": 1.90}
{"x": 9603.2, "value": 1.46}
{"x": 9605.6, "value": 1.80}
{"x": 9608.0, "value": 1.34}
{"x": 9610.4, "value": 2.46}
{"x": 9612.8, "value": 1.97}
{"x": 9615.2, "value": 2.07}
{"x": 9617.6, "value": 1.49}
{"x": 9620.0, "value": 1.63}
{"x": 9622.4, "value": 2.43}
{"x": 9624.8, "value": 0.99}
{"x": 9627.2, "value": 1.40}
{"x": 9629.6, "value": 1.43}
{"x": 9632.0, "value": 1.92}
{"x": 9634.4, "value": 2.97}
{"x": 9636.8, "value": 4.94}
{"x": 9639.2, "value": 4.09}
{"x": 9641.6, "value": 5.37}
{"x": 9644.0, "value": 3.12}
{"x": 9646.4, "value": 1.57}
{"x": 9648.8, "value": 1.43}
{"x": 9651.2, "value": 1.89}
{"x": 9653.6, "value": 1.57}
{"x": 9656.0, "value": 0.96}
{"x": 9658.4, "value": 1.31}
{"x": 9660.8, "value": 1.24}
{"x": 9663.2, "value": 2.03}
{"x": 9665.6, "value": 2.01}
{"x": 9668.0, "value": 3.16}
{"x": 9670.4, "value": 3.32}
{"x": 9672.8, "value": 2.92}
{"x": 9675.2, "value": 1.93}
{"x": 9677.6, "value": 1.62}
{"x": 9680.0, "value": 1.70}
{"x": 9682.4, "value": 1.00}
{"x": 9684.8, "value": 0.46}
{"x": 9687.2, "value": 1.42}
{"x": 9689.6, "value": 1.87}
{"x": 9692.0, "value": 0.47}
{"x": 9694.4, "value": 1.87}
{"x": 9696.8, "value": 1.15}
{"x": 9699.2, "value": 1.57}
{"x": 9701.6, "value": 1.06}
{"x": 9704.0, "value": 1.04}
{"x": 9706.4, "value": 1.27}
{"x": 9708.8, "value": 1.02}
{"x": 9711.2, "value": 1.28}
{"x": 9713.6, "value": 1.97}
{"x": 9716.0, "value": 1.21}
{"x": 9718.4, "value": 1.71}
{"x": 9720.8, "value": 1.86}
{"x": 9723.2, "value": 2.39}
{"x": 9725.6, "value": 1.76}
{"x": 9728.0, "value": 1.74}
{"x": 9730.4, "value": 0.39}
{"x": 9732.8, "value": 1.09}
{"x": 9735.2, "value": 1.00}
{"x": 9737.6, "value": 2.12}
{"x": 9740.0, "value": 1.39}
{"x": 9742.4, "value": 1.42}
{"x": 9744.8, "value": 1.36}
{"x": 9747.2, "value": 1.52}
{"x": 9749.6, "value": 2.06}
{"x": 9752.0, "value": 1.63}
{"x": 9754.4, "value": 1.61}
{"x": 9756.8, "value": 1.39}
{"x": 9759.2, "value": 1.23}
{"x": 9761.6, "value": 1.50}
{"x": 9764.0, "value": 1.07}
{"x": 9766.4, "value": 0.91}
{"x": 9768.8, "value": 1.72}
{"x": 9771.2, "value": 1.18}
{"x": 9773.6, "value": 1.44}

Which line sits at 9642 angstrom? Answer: H-alpha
